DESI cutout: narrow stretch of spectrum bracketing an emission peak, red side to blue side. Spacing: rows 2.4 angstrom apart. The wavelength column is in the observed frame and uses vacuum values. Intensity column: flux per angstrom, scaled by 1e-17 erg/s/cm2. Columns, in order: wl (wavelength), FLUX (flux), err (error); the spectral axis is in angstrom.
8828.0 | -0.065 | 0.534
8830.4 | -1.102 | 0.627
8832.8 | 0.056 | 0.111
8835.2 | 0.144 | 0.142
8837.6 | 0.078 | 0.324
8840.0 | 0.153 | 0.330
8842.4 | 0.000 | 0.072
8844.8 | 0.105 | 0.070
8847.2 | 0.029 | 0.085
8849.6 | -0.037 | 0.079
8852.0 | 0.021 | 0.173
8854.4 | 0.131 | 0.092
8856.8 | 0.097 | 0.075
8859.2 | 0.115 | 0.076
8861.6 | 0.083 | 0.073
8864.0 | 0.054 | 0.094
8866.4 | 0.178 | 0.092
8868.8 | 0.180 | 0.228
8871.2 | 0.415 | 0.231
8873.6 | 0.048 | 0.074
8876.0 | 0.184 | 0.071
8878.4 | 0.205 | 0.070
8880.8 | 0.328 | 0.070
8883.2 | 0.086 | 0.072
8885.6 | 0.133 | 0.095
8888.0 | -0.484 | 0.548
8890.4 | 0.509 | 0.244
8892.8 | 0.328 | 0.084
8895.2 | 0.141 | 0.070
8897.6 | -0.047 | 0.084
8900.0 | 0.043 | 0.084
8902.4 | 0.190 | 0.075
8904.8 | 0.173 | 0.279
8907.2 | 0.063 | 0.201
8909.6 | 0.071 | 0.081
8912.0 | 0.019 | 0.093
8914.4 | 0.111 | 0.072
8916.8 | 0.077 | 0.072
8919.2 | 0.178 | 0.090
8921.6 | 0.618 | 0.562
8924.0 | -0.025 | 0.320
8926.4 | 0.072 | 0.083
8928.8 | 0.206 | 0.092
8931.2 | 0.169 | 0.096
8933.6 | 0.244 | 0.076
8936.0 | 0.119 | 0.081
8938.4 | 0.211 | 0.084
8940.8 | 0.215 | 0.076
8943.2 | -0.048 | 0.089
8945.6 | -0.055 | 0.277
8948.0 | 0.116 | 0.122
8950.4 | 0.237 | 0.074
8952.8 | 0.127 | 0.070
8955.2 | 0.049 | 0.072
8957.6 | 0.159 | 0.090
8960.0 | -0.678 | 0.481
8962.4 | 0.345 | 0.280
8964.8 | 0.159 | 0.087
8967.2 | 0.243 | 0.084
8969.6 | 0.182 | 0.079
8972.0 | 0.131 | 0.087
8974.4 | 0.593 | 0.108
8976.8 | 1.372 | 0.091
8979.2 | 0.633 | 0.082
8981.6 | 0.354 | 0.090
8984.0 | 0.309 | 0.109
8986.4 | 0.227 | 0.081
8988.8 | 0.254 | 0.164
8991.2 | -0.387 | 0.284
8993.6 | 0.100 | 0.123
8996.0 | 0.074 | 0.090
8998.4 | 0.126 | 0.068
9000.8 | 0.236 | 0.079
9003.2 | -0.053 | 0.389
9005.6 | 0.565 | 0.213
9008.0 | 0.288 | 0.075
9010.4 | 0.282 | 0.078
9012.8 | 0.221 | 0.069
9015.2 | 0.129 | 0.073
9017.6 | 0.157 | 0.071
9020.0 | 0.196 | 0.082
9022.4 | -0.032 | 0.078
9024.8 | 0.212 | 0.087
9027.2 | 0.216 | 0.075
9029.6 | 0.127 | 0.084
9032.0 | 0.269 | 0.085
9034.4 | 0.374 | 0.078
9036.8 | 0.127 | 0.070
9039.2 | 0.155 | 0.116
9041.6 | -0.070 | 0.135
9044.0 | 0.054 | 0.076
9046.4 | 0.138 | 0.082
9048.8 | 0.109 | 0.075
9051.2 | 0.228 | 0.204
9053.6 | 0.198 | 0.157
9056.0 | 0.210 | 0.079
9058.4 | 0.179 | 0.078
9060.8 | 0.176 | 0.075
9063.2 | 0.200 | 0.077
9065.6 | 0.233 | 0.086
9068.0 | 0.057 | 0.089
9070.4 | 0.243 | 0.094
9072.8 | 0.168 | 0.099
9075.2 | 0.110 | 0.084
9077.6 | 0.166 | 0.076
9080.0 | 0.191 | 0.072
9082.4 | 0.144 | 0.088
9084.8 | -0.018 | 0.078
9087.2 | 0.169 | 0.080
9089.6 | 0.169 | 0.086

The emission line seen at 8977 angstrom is [O III]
